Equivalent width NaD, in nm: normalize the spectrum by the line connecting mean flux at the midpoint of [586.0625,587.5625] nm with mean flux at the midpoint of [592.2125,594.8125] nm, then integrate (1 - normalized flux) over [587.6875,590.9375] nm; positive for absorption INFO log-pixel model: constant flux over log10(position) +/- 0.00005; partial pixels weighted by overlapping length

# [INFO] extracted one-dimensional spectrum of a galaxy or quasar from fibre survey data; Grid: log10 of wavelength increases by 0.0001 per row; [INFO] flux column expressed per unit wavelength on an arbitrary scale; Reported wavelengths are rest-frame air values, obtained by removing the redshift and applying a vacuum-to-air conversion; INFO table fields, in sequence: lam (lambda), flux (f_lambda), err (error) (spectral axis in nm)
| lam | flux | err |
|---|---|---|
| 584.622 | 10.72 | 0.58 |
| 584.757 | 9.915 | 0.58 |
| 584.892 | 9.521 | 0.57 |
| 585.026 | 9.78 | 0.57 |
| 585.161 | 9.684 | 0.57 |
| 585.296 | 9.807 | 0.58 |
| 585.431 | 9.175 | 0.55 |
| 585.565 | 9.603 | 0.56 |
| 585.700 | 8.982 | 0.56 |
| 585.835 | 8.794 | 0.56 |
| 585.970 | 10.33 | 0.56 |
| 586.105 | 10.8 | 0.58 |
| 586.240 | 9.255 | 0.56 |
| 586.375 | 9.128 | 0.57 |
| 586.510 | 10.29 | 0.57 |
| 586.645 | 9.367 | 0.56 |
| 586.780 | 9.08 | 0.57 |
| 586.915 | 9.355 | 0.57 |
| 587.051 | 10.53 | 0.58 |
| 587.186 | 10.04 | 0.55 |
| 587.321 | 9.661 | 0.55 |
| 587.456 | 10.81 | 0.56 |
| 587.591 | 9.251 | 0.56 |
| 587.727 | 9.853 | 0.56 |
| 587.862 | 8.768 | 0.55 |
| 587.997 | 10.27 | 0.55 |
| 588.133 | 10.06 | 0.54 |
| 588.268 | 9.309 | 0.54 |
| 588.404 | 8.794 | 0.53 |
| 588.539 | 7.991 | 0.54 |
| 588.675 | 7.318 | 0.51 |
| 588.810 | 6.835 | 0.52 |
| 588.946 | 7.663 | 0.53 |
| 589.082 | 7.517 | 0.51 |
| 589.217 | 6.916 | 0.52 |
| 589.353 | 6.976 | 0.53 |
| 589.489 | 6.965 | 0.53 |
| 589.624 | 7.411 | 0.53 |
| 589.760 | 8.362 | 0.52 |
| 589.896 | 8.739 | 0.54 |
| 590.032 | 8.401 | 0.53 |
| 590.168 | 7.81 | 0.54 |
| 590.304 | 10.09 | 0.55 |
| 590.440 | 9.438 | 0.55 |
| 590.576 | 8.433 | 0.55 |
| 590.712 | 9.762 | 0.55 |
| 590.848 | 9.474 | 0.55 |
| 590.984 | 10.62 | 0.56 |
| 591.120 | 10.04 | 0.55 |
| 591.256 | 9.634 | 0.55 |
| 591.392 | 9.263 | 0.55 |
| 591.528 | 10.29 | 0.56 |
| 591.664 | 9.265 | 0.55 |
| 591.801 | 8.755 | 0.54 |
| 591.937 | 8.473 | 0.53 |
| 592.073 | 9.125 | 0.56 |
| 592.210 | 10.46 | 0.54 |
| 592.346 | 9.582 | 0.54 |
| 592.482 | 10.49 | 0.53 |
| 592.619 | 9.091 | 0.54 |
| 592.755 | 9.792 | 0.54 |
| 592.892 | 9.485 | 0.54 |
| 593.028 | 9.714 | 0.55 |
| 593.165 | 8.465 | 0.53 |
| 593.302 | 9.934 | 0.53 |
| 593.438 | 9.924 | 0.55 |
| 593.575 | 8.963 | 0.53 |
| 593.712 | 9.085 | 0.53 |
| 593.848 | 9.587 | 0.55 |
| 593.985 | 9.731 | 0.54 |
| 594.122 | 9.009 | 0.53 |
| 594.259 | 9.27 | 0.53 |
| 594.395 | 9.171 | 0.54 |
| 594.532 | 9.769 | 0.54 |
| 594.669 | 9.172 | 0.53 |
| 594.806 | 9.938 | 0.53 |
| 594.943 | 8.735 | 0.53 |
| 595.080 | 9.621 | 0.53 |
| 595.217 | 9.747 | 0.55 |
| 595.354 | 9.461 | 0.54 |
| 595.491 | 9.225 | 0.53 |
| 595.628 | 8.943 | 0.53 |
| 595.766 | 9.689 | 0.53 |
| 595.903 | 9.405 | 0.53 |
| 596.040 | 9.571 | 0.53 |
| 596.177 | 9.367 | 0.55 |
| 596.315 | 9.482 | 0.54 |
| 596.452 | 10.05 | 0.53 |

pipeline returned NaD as 0.41 nm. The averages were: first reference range 9.82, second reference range 9.5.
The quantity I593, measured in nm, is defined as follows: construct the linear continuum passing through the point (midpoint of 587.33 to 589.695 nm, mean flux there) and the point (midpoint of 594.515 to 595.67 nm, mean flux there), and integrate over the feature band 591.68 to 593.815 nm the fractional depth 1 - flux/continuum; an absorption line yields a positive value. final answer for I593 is -0.088 nm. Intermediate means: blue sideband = 8.43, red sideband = 9.4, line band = 9.42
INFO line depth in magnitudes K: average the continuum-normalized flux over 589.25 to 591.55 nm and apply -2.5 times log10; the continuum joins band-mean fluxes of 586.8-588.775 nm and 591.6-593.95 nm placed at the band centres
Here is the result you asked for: 0.06 mag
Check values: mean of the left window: 9.38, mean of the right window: 9.43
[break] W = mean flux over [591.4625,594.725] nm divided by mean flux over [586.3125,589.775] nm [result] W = 1.1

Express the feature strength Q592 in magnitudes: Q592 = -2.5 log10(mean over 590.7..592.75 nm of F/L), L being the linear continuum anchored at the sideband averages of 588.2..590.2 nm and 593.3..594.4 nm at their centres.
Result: -0.115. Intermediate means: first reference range 7.8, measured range 9.63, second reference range 9.4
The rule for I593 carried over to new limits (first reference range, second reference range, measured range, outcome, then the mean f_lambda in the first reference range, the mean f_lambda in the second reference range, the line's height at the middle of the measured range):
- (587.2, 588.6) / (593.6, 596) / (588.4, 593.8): 0.32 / 9.51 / 9.38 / 9.45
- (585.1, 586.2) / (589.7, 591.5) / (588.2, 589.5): 0.24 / 9.64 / 9.26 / 9.4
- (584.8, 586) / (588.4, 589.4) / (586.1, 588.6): -0.37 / 9.5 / 7.43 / 8.35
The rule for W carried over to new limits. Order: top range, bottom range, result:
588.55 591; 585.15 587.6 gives 0.85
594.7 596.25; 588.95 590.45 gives 1.18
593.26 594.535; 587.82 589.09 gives 1.11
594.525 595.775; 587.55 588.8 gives 1.05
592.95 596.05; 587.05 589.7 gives 1.09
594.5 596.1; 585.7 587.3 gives 0.97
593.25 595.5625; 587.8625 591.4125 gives 1.09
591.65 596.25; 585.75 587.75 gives 0.96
